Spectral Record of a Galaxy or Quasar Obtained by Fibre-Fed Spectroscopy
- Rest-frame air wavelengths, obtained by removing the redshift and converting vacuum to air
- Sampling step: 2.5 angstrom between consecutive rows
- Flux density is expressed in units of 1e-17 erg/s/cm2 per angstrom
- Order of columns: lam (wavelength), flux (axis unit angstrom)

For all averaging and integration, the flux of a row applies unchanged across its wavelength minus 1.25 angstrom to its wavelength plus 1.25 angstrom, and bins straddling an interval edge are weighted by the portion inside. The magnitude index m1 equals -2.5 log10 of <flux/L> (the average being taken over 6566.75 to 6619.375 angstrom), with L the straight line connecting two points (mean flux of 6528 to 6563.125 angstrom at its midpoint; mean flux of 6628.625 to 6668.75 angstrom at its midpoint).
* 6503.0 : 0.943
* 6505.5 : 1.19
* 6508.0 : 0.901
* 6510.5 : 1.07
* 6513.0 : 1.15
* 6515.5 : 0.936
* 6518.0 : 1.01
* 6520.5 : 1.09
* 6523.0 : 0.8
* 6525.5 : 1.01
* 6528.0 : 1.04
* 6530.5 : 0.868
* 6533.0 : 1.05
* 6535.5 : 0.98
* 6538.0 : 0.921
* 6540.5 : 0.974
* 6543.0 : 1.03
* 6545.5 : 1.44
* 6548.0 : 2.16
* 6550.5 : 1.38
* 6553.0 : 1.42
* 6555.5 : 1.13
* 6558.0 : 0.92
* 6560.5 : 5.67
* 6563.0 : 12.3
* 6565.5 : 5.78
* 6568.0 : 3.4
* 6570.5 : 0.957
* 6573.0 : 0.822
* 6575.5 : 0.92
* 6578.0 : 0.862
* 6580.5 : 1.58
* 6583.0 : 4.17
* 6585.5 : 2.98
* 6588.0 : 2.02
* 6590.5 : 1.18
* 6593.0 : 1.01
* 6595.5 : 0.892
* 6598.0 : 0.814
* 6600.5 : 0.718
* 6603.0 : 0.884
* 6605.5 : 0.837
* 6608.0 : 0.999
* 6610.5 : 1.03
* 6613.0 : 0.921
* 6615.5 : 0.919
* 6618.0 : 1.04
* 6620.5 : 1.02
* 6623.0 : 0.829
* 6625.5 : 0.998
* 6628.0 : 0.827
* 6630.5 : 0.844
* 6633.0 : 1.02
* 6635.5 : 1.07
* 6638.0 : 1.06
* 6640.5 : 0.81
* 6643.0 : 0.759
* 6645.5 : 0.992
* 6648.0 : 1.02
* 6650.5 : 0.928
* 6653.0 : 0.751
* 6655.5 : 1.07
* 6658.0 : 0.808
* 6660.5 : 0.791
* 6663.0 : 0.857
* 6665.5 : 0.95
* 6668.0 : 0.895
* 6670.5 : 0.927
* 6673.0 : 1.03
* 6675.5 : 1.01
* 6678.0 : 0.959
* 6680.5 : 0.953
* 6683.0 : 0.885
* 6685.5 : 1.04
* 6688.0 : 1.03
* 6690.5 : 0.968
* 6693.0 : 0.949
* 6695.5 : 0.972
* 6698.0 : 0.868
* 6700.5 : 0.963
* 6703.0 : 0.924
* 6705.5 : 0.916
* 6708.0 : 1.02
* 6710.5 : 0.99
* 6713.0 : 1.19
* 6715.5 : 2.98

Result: 0.09 mag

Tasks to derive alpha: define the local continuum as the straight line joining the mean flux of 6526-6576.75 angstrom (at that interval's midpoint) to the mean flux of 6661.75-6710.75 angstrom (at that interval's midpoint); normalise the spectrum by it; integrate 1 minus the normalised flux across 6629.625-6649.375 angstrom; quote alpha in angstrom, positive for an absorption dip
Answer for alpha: 6.4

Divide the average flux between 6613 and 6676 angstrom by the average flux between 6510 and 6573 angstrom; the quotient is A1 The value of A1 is 0.46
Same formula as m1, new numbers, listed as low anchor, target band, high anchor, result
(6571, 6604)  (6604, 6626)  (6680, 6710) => 0.35 mag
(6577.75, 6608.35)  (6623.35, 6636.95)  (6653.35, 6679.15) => 0.26 mag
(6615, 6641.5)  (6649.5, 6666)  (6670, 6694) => 0.11 mag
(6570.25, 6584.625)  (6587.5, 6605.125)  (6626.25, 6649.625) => 0.36 mag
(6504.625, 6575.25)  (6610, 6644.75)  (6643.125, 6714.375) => 0.35 mag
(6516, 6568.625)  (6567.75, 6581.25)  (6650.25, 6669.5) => 0.40 mag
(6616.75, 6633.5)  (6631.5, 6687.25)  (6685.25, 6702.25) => 0.02 mag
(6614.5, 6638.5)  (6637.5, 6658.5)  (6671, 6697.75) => 0.06 mag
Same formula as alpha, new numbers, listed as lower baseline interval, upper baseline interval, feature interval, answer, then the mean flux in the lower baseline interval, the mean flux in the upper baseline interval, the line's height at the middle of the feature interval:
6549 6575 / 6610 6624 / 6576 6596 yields 3.9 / 3.3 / 0.958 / 2.28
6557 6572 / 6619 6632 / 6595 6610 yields 9.4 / 4.84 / 0.908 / 2.39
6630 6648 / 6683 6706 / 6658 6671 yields 1.0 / 0.946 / 0.956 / 0.951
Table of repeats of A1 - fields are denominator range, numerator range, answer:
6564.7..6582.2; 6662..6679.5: 0.47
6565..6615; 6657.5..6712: 0.60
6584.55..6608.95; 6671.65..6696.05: 0.81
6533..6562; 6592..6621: 0.54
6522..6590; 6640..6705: 0.43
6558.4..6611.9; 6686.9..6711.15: 0.41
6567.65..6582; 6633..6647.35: 0.70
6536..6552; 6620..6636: 0.72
